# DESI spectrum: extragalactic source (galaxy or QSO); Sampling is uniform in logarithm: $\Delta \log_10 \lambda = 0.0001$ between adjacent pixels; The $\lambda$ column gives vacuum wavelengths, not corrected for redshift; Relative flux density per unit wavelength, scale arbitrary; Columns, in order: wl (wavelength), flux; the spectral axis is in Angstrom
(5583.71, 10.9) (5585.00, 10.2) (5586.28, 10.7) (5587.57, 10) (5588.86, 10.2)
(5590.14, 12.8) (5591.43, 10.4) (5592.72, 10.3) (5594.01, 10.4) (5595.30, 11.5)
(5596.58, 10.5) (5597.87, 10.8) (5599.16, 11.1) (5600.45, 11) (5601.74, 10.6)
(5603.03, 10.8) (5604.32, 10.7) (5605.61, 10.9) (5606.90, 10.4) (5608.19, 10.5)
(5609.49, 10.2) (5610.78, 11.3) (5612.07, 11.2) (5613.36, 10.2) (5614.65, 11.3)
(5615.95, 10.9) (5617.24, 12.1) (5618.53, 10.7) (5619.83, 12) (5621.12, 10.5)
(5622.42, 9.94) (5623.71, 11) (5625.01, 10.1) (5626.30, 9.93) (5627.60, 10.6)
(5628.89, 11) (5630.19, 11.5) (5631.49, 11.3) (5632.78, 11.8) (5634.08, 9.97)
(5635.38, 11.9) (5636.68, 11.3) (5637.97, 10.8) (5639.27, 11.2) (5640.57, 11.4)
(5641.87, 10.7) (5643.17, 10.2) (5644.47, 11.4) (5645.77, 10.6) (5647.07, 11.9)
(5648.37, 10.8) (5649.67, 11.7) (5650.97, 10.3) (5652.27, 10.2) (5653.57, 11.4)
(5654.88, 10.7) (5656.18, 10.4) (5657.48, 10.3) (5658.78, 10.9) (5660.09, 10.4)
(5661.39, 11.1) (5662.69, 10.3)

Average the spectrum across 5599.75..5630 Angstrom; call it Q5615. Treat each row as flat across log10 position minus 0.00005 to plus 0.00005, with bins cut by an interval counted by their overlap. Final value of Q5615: 10.8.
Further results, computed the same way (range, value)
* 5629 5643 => 11.1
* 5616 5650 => 11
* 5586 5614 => 10.7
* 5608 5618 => 11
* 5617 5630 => 10.8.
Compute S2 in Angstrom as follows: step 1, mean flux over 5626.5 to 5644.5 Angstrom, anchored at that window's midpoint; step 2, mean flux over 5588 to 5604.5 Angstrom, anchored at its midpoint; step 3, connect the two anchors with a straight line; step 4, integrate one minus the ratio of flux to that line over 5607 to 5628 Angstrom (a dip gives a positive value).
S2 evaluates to 0.3 Angstrom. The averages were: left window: 10.8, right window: 11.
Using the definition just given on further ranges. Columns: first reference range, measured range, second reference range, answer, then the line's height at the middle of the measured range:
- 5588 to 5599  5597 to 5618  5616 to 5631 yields 0.0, 10.9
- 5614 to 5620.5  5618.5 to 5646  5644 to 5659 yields 0.6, 11.2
